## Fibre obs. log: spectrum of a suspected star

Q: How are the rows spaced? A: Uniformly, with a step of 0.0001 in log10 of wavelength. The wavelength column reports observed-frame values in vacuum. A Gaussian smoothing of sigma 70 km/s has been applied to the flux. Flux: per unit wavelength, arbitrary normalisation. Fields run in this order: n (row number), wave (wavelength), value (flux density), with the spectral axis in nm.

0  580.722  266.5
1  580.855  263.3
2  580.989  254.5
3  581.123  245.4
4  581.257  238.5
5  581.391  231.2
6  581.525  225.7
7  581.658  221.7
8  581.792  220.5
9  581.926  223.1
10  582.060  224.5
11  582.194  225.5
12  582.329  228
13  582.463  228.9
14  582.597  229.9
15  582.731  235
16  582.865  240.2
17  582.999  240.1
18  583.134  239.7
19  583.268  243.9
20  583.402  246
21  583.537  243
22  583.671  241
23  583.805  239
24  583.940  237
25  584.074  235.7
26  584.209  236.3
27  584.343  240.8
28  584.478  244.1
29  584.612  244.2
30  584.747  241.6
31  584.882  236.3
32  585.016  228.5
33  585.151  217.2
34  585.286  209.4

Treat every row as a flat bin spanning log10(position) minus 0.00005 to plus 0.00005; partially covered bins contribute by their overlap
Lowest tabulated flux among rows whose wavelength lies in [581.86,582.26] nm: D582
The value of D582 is 223.1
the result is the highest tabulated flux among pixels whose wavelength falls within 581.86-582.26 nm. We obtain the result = 225.5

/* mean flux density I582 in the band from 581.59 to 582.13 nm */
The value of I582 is 223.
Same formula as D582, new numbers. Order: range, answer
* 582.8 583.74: 239.7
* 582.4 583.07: 228.9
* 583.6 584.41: 235.7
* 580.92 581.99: 220.5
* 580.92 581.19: 245.4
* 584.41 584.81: 241.6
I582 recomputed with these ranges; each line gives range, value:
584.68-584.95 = 239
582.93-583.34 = 241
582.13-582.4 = 226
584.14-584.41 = 239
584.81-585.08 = 233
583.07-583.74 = 243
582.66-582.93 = 238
